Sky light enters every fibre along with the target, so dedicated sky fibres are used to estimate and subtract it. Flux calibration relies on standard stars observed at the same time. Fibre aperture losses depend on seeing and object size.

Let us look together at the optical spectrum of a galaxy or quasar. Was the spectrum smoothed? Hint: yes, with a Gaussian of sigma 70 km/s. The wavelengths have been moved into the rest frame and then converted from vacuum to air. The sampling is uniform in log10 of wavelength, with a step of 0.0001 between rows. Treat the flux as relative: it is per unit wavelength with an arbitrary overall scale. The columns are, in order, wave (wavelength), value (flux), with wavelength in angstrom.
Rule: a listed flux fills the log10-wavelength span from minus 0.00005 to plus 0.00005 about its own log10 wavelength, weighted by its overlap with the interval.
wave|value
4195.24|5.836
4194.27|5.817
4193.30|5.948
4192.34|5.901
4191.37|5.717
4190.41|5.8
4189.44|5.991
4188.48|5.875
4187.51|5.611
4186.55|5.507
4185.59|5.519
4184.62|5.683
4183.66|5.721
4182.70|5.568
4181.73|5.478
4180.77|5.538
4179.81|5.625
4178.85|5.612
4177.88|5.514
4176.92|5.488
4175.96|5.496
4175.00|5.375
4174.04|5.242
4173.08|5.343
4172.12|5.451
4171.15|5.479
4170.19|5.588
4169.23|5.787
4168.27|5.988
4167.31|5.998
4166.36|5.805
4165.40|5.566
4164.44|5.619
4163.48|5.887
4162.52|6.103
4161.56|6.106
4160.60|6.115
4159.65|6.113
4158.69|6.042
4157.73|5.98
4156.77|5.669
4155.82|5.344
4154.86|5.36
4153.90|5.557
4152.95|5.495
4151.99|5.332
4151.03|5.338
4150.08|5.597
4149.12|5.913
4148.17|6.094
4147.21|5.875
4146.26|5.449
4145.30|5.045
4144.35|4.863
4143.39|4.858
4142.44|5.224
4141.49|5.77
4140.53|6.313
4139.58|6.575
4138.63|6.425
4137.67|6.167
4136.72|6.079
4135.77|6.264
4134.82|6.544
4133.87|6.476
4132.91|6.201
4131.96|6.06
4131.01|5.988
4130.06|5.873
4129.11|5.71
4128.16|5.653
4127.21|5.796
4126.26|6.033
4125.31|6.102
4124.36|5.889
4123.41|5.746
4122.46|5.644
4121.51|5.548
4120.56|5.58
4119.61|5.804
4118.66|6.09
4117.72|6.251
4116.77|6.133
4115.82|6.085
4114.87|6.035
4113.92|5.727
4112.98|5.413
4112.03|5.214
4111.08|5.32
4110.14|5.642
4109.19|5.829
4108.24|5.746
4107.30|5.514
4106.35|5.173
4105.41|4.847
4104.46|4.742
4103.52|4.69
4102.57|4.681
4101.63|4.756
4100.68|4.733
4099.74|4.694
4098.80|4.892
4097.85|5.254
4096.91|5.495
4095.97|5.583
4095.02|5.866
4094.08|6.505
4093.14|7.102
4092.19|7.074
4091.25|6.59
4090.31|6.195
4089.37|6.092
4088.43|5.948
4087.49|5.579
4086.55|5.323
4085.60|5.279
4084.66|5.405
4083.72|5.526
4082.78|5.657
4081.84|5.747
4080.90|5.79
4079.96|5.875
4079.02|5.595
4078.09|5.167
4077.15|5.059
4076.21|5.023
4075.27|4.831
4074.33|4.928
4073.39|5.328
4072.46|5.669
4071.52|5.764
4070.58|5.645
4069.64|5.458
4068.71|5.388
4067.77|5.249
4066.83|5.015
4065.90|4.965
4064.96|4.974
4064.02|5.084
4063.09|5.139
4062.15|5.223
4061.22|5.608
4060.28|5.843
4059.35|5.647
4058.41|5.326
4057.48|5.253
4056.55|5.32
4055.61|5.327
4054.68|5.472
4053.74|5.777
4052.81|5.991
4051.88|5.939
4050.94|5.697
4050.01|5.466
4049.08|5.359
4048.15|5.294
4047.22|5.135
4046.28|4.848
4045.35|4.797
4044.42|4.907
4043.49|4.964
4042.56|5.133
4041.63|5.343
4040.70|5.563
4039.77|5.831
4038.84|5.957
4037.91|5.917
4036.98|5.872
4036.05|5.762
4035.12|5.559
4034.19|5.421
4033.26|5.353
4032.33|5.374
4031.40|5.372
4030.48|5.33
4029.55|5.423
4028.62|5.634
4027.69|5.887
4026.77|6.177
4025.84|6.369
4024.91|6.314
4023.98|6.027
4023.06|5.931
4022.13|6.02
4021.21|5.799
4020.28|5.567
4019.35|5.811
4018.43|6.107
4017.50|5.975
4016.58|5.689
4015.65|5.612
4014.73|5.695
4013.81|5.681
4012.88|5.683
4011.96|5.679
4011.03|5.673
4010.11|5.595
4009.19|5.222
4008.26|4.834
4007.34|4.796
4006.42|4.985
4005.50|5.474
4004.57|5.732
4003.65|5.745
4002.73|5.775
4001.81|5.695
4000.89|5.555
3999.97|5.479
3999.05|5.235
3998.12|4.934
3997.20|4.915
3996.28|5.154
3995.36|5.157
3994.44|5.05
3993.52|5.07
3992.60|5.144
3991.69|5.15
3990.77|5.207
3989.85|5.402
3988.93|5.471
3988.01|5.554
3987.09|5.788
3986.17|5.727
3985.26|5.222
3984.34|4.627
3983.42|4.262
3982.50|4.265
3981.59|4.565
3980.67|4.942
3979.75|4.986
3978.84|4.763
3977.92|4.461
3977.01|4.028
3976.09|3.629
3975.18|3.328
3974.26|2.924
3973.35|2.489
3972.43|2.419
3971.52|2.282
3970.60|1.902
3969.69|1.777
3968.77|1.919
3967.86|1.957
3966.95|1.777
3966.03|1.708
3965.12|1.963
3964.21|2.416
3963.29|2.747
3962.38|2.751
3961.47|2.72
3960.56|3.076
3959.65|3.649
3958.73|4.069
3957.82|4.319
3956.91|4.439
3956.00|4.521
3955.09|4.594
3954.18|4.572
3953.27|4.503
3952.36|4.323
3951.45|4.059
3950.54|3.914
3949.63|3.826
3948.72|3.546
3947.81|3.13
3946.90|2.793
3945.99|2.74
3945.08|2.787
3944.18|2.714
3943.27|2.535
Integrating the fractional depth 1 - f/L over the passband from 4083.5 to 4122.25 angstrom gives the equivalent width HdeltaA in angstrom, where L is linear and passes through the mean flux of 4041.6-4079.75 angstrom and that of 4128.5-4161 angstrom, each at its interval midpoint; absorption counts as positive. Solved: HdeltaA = -0.3 angstrom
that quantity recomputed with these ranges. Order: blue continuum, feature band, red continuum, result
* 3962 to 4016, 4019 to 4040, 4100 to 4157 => -4.3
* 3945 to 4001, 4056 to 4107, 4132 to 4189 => -4.7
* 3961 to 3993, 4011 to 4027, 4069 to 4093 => -4.9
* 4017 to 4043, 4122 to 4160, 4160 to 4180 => -0.8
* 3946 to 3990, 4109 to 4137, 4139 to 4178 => -3.2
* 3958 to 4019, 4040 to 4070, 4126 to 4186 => -2.2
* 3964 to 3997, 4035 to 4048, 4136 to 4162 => -2.2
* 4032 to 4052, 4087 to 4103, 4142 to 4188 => -0.6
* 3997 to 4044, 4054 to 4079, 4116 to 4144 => 1.9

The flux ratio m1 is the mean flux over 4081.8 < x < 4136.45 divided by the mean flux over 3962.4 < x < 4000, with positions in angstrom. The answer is 1.4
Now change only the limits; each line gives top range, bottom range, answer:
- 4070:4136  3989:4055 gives 1.03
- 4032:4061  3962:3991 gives 1.50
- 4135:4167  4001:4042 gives 1.02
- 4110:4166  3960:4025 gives 1.26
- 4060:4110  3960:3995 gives 1.44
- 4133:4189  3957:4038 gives 1.20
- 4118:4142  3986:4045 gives 1.09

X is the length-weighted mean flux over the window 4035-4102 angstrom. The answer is 5.49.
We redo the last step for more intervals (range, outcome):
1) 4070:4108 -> 5.49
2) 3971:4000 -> 4.6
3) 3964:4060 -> 5.01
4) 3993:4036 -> 5.56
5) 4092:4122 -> 5.55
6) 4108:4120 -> 5.79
